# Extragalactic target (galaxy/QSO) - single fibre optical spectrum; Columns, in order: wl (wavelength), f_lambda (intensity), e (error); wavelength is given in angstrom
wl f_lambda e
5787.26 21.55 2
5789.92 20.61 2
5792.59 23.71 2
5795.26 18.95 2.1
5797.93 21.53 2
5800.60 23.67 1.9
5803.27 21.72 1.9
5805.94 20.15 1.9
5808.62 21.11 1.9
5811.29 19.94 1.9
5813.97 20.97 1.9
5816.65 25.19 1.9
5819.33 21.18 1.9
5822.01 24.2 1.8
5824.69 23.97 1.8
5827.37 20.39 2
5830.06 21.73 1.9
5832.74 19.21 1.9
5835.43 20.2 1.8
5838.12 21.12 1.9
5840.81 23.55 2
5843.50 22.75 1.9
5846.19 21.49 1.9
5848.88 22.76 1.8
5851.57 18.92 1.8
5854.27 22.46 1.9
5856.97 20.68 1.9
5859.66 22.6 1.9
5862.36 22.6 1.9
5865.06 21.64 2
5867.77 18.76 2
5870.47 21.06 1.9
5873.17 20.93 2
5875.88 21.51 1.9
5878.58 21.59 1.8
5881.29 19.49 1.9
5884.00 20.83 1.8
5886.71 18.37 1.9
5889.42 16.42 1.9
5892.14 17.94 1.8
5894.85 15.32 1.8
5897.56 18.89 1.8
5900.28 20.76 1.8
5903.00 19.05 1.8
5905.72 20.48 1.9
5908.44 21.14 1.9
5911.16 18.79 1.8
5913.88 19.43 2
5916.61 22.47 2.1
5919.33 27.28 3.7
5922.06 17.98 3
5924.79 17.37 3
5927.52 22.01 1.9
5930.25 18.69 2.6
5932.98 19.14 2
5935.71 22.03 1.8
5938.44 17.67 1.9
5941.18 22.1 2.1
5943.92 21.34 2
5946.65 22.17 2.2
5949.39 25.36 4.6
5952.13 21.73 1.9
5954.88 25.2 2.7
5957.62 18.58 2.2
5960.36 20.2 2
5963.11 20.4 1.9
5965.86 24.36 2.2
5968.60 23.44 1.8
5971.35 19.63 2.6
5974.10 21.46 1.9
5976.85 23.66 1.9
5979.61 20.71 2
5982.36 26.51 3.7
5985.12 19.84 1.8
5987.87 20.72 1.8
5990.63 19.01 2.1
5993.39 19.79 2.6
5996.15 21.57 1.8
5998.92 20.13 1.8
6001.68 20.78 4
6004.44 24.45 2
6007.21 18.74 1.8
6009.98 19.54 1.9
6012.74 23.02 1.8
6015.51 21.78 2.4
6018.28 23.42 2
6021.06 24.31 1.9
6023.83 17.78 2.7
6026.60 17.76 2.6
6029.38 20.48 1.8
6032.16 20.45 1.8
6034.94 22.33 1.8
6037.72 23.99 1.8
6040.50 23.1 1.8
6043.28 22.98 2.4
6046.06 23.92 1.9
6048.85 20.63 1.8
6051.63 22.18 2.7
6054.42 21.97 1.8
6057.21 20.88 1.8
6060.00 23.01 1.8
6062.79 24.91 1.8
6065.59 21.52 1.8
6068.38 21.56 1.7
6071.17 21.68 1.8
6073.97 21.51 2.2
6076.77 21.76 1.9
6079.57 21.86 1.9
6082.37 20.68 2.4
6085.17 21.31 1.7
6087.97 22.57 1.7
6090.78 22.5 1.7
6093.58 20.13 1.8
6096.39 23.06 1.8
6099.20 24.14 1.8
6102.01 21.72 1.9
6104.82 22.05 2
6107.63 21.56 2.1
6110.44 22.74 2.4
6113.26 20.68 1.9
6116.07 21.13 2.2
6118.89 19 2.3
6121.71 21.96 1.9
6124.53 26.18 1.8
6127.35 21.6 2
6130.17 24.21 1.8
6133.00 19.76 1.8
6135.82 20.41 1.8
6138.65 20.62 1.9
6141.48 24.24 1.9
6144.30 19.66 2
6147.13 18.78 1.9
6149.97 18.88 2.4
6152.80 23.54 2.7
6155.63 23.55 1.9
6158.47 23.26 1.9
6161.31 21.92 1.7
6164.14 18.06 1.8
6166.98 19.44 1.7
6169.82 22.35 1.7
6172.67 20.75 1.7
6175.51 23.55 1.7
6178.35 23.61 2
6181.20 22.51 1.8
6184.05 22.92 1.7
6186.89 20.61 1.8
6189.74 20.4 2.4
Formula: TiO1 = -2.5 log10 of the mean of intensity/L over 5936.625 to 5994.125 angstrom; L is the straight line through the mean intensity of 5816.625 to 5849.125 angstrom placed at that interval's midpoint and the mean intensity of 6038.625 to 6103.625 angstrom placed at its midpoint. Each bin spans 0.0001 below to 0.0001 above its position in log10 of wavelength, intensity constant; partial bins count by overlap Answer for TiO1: 0.02 mag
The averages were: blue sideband 22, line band 21.6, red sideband 22.2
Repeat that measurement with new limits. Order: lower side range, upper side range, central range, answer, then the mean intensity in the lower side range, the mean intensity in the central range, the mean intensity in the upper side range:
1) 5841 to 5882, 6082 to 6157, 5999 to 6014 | 0.02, 21.4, 21.2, 21.7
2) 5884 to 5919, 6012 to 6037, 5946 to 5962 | -0.10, 19.4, 22.2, 21.3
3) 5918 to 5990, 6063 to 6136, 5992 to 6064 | 0.00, 21.5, 21.7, 21.9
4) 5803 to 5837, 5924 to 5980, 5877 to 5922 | 0.08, 21.5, 19.8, 21.4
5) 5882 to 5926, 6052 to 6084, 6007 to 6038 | 0.01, 19.5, 21.1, 21.9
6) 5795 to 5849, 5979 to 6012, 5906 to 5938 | 0.04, 21.7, 20.5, 21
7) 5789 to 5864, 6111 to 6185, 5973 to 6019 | 0.01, 21.7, 21.5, 21.6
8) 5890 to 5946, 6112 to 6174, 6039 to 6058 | -0.08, 20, 22.3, 21.4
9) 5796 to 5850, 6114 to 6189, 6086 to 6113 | -0.03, 21.8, 22.2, 21.6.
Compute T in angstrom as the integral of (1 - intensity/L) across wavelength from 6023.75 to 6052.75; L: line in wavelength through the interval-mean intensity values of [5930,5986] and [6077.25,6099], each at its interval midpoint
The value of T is 0.3 angstrom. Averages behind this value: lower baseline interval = 21.7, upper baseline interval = 21.9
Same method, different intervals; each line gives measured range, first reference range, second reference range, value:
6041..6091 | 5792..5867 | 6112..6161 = -1.04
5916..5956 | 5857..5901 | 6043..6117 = -1.83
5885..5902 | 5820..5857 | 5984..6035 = 2.68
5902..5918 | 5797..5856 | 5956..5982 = 1.03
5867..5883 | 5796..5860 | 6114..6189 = 0.78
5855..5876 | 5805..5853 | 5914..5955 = 0.27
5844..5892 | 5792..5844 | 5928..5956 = 2.14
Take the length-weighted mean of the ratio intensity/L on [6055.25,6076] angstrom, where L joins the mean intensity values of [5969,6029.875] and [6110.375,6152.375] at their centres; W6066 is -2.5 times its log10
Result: -0.04 mag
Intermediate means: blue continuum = 21.2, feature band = 22.1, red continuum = 21.3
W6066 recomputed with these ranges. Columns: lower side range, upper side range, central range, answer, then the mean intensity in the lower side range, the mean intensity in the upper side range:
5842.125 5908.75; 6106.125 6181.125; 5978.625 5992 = -0.028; 20.3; 21.6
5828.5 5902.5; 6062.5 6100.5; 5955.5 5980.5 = -0.016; 20.5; 22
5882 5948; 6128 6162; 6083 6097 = -0.031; 19.9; 21.6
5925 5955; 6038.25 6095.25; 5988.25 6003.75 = 0.060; 21.3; 22.1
